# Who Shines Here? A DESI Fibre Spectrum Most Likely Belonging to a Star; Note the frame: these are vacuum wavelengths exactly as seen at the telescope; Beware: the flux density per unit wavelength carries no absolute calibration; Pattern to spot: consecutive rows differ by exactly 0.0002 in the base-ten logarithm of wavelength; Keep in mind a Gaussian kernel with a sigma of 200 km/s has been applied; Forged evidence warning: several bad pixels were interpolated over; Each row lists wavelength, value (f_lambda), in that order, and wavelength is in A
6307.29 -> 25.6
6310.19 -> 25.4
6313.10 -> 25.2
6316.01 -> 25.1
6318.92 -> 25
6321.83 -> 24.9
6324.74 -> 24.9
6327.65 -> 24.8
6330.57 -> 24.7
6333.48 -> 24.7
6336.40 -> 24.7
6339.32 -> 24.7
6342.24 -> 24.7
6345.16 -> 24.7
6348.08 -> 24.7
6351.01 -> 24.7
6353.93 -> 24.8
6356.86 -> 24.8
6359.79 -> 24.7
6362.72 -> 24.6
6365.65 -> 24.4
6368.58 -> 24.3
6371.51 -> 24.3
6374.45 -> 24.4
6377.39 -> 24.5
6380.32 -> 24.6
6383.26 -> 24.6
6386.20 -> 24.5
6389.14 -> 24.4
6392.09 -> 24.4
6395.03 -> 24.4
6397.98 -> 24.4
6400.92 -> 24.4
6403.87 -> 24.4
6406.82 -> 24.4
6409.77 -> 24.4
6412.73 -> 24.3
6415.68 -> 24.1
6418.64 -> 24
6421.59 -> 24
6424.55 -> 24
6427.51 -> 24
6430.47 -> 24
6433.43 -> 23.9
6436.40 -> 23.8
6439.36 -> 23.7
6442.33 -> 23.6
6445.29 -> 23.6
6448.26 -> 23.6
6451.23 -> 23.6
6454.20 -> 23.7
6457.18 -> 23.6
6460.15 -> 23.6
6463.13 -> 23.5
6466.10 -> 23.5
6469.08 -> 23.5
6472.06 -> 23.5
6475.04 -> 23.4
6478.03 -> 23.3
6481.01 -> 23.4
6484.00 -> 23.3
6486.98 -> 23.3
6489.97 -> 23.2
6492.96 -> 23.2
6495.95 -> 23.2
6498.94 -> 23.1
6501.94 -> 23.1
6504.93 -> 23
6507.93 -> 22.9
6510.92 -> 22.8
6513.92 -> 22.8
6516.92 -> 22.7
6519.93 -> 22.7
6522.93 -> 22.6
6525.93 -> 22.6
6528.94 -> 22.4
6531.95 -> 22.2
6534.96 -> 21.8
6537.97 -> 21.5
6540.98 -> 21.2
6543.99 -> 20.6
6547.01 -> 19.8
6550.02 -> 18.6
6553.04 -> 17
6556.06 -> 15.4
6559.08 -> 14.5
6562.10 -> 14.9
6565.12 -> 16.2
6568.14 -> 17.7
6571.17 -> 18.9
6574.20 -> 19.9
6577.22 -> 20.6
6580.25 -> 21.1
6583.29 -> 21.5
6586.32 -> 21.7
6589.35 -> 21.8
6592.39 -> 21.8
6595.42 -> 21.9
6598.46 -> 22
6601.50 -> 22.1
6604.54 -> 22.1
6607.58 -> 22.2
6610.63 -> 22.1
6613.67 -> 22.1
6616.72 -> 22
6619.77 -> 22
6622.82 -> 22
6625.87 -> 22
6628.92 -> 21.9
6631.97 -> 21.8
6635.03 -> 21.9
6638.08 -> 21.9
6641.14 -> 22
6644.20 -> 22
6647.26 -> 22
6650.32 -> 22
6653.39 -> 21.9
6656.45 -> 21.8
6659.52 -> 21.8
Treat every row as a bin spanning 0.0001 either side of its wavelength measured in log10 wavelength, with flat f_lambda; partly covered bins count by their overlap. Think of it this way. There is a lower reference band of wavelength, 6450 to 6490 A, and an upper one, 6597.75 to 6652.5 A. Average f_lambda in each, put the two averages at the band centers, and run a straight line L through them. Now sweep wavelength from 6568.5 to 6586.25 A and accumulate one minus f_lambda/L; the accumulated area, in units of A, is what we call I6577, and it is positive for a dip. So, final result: 1.7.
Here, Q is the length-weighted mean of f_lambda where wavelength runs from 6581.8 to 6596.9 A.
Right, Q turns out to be 21.8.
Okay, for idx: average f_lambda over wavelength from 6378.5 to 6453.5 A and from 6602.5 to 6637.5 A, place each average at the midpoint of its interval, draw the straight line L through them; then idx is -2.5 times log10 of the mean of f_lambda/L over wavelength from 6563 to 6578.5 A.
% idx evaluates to 0.21 mag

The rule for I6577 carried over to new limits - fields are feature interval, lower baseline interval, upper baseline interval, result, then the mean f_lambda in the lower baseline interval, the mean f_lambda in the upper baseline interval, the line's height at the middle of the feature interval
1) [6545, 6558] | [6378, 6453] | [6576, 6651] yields 2.8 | 24.1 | 21.9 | 22.6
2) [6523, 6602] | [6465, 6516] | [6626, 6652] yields 9.0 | 23.2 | 21.9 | 22.6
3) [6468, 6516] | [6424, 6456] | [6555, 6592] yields -3.0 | 23.8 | 18.8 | 21.8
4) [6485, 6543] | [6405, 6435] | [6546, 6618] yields -2.6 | 24.1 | 19.9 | 21.7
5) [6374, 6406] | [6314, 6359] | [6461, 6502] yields -0.3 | 24.8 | 23.3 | 24.3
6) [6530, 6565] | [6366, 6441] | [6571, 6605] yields 5.1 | 24.2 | 21.4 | 22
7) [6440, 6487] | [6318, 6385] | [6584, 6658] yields 0.0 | 24.7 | 22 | 23.5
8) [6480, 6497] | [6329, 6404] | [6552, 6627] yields -0.8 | 24.6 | 20.2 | 22.2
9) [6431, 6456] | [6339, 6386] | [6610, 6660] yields 0.1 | 24.6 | 22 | 23.8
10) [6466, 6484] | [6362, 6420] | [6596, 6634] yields 0.1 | 24.4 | 22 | 23.5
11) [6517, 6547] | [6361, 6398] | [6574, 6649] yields 1.1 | 24.4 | 21.8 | 22.7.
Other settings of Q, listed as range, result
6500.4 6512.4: 23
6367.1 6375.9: 24.3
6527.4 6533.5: 22.3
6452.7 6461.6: 23.6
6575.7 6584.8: 21.1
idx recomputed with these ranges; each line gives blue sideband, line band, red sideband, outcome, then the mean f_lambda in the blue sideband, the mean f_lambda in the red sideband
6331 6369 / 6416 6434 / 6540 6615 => -0.042 mag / 24.7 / 19.9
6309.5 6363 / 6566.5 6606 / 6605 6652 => 0.070 mag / 24.8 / 22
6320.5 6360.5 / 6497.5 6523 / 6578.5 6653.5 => 0.006 mag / 24.8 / 21.9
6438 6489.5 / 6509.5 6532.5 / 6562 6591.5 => -0.051 mag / 23.5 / 19.7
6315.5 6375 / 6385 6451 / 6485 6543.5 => -0.013 mag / 24.7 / 22.6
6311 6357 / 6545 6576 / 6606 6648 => 0.287 mag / 24.8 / 22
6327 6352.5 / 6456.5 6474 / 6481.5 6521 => -0.006 mag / 24.7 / 23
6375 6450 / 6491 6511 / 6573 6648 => 0.001 mag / 24.2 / 21.8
